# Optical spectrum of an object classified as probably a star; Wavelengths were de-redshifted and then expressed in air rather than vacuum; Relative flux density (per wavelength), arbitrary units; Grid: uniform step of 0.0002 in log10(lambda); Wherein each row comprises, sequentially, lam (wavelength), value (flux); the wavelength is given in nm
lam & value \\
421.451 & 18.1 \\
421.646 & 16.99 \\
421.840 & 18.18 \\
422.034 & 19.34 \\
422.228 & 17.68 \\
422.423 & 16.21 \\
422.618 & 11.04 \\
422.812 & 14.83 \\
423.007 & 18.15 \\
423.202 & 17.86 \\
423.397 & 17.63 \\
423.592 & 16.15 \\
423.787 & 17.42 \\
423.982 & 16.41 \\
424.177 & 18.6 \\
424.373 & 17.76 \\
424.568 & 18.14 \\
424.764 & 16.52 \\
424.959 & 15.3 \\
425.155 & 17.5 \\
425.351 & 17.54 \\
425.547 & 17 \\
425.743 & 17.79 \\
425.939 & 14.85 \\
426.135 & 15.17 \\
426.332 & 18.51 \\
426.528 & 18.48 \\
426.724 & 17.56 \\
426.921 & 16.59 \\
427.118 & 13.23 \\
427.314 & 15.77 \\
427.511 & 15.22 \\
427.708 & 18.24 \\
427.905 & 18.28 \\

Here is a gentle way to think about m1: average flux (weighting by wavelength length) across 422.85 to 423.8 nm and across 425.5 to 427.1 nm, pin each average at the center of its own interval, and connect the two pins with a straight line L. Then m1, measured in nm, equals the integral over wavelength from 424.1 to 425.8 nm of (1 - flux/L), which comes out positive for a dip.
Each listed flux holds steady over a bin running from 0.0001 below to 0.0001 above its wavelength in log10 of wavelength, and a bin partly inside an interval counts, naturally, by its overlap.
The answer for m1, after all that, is -0.03 nm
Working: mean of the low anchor 17.3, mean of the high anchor 16.8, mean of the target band 17.3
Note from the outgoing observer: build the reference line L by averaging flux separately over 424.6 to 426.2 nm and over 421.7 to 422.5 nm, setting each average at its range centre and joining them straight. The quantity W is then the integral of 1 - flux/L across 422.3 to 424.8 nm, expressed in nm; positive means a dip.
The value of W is 0.08 nm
